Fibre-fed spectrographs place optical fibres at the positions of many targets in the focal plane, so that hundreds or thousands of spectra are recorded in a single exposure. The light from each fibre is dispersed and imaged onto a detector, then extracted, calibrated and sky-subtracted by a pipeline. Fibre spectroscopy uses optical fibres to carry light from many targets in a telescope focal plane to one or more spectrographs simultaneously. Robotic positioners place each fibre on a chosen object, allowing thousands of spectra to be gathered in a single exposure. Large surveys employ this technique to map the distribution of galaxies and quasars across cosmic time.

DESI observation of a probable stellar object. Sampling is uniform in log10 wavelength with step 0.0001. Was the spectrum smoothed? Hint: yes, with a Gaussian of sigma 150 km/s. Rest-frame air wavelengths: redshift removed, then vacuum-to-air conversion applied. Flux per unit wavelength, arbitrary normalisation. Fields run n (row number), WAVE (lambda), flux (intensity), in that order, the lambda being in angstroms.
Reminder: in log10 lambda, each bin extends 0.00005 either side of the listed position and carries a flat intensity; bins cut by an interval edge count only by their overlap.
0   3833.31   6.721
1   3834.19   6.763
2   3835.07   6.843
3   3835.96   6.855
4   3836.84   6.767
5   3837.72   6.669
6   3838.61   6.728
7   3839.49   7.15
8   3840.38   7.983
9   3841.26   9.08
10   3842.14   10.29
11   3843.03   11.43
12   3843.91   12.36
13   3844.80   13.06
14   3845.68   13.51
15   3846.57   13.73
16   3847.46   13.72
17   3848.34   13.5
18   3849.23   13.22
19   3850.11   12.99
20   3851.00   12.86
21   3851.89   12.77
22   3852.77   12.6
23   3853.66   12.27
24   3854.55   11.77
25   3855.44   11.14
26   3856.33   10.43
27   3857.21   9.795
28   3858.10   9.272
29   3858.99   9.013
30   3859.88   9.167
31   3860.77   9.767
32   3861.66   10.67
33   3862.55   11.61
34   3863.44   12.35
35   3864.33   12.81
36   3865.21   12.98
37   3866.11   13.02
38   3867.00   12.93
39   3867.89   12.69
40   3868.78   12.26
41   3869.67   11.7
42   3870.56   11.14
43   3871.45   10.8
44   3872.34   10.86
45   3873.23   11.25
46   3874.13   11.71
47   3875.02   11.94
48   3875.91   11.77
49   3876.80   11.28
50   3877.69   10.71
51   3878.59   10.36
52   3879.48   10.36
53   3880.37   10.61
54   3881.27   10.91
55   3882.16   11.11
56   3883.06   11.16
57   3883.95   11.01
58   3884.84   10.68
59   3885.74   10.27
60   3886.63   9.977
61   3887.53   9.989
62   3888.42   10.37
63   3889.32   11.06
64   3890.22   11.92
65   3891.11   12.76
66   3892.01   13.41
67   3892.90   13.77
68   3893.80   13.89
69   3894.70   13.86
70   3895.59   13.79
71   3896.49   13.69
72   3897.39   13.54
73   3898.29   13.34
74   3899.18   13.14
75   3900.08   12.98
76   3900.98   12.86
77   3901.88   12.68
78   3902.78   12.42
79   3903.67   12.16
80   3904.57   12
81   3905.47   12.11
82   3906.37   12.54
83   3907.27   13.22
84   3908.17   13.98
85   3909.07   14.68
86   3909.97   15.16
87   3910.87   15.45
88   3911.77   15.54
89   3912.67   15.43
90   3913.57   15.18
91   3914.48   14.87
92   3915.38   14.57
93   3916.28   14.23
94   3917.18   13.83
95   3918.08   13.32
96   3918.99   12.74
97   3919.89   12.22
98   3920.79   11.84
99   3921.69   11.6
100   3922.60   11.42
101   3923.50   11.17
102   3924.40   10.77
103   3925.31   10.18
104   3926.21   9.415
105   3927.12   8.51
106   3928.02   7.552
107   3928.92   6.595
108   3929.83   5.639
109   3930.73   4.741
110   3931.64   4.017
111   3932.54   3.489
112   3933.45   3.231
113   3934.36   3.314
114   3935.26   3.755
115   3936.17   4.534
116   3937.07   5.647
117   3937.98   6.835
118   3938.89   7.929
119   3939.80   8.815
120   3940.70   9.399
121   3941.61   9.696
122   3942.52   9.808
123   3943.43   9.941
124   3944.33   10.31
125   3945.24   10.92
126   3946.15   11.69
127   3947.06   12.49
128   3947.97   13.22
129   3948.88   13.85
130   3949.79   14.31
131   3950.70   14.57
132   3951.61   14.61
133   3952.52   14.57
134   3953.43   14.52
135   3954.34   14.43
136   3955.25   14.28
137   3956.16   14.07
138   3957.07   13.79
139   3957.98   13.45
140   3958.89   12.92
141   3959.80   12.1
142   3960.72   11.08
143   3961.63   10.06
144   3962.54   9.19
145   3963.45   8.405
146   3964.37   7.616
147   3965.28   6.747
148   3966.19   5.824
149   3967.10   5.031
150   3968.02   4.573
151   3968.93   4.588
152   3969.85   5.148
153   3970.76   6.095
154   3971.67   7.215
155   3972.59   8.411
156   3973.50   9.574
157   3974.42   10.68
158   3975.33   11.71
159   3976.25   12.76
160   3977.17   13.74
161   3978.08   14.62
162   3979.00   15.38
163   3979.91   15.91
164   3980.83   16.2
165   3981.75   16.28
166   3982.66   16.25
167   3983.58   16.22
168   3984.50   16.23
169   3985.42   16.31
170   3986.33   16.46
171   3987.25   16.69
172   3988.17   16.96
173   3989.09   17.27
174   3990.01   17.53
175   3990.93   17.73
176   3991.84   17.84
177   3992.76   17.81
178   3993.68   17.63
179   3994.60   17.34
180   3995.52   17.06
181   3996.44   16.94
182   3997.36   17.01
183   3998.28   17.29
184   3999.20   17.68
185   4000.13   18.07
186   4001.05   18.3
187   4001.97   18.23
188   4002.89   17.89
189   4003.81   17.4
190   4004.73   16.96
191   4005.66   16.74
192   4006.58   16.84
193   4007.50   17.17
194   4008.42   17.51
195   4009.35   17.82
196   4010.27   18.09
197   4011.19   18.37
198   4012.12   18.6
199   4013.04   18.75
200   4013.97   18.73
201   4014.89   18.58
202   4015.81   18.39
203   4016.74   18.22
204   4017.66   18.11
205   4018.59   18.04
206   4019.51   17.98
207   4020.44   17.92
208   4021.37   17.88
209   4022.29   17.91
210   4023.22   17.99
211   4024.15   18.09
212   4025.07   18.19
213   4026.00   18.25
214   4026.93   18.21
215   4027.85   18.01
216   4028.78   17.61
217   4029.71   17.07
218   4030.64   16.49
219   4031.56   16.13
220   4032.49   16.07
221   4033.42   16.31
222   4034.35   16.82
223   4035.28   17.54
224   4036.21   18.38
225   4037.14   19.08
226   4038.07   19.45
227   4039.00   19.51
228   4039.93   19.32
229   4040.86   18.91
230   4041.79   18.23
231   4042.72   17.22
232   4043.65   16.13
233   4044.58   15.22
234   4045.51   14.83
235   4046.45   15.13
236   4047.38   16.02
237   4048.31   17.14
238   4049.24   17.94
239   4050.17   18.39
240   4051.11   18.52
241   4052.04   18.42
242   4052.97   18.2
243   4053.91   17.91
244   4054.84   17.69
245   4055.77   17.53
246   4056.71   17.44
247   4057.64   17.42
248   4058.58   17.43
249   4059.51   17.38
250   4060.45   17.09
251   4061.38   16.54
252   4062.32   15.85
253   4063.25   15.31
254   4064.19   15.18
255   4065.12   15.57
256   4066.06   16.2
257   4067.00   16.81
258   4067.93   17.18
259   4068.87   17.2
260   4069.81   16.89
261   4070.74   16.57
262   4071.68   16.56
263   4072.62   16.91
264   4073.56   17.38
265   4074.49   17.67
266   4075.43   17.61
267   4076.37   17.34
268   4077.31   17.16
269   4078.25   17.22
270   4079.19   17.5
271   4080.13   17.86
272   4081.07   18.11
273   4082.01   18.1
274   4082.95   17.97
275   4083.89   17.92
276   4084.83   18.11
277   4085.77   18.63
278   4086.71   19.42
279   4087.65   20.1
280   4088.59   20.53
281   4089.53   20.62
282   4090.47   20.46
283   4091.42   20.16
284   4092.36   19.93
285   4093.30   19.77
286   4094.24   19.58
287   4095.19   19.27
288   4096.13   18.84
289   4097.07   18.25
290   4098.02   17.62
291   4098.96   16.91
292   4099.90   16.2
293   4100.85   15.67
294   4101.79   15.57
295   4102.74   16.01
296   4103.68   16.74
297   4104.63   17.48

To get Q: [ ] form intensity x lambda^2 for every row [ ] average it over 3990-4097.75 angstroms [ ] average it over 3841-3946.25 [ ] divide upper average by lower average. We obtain 1.7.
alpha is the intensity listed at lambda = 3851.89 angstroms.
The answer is 12.77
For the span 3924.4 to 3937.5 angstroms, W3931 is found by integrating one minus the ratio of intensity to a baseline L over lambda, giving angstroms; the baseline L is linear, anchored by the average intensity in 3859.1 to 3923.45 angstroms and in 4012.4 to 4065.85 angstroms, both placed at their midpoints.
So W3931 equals 7.4 angstroms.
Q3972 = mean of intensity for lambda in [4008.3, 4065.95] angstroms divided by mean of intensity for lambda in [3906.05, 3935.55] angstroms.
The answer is 1.63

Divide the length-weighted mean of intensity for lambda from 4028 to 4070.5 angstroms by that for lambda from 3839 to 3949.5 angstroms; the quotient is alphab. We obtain 1.5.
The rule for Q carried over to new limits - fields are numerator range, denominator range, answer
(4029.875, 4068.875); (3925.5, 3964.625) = 1.85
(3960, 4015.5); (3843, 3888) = 1.33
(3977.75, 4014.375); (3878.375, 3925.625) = 1.43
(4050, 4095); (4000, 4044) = 1.02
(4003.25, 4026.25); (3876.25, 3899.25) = 1.62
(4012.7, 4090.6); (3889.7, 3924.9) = 1.43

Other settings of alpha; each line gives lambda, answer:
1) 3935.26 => 3.755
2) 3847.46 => 13.72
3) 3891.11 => 12.76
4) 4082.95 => 17.97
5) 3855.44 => 11.14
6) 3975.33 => 11.71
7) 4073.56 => 17.38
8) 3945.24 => 10.92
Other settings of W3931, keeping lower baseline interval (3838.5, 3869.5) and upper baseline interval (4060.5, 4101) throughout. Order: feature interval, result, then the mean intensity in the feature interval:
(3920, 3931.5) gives 3.76 angstroms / 9.07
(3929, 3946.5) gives 8.67 angstroms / 7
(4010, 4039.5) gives -3.13 angstroms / 18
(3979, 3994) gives -1.58 angstroms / 16.8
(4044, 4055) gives -0.10 angstroms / 17.1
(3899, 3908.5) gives 0.13 angstroms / 12.7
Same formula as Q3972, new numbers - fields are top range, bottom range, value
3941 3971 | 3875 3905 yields 0.90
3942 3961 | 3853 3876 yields 1.14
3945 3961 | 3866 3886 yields 1.19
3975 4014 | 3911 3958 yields 1.58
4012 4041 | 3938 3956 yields 1.50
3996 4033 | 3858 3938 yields 1.58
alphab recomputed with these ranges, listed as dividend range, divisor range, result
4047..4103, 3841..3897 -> 1.51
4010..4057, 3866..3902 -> 1.49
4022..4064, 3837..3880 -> 1.55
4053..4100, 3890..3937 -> 1.57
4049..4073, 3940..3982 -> 1.53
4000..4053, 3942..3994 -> 1.41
